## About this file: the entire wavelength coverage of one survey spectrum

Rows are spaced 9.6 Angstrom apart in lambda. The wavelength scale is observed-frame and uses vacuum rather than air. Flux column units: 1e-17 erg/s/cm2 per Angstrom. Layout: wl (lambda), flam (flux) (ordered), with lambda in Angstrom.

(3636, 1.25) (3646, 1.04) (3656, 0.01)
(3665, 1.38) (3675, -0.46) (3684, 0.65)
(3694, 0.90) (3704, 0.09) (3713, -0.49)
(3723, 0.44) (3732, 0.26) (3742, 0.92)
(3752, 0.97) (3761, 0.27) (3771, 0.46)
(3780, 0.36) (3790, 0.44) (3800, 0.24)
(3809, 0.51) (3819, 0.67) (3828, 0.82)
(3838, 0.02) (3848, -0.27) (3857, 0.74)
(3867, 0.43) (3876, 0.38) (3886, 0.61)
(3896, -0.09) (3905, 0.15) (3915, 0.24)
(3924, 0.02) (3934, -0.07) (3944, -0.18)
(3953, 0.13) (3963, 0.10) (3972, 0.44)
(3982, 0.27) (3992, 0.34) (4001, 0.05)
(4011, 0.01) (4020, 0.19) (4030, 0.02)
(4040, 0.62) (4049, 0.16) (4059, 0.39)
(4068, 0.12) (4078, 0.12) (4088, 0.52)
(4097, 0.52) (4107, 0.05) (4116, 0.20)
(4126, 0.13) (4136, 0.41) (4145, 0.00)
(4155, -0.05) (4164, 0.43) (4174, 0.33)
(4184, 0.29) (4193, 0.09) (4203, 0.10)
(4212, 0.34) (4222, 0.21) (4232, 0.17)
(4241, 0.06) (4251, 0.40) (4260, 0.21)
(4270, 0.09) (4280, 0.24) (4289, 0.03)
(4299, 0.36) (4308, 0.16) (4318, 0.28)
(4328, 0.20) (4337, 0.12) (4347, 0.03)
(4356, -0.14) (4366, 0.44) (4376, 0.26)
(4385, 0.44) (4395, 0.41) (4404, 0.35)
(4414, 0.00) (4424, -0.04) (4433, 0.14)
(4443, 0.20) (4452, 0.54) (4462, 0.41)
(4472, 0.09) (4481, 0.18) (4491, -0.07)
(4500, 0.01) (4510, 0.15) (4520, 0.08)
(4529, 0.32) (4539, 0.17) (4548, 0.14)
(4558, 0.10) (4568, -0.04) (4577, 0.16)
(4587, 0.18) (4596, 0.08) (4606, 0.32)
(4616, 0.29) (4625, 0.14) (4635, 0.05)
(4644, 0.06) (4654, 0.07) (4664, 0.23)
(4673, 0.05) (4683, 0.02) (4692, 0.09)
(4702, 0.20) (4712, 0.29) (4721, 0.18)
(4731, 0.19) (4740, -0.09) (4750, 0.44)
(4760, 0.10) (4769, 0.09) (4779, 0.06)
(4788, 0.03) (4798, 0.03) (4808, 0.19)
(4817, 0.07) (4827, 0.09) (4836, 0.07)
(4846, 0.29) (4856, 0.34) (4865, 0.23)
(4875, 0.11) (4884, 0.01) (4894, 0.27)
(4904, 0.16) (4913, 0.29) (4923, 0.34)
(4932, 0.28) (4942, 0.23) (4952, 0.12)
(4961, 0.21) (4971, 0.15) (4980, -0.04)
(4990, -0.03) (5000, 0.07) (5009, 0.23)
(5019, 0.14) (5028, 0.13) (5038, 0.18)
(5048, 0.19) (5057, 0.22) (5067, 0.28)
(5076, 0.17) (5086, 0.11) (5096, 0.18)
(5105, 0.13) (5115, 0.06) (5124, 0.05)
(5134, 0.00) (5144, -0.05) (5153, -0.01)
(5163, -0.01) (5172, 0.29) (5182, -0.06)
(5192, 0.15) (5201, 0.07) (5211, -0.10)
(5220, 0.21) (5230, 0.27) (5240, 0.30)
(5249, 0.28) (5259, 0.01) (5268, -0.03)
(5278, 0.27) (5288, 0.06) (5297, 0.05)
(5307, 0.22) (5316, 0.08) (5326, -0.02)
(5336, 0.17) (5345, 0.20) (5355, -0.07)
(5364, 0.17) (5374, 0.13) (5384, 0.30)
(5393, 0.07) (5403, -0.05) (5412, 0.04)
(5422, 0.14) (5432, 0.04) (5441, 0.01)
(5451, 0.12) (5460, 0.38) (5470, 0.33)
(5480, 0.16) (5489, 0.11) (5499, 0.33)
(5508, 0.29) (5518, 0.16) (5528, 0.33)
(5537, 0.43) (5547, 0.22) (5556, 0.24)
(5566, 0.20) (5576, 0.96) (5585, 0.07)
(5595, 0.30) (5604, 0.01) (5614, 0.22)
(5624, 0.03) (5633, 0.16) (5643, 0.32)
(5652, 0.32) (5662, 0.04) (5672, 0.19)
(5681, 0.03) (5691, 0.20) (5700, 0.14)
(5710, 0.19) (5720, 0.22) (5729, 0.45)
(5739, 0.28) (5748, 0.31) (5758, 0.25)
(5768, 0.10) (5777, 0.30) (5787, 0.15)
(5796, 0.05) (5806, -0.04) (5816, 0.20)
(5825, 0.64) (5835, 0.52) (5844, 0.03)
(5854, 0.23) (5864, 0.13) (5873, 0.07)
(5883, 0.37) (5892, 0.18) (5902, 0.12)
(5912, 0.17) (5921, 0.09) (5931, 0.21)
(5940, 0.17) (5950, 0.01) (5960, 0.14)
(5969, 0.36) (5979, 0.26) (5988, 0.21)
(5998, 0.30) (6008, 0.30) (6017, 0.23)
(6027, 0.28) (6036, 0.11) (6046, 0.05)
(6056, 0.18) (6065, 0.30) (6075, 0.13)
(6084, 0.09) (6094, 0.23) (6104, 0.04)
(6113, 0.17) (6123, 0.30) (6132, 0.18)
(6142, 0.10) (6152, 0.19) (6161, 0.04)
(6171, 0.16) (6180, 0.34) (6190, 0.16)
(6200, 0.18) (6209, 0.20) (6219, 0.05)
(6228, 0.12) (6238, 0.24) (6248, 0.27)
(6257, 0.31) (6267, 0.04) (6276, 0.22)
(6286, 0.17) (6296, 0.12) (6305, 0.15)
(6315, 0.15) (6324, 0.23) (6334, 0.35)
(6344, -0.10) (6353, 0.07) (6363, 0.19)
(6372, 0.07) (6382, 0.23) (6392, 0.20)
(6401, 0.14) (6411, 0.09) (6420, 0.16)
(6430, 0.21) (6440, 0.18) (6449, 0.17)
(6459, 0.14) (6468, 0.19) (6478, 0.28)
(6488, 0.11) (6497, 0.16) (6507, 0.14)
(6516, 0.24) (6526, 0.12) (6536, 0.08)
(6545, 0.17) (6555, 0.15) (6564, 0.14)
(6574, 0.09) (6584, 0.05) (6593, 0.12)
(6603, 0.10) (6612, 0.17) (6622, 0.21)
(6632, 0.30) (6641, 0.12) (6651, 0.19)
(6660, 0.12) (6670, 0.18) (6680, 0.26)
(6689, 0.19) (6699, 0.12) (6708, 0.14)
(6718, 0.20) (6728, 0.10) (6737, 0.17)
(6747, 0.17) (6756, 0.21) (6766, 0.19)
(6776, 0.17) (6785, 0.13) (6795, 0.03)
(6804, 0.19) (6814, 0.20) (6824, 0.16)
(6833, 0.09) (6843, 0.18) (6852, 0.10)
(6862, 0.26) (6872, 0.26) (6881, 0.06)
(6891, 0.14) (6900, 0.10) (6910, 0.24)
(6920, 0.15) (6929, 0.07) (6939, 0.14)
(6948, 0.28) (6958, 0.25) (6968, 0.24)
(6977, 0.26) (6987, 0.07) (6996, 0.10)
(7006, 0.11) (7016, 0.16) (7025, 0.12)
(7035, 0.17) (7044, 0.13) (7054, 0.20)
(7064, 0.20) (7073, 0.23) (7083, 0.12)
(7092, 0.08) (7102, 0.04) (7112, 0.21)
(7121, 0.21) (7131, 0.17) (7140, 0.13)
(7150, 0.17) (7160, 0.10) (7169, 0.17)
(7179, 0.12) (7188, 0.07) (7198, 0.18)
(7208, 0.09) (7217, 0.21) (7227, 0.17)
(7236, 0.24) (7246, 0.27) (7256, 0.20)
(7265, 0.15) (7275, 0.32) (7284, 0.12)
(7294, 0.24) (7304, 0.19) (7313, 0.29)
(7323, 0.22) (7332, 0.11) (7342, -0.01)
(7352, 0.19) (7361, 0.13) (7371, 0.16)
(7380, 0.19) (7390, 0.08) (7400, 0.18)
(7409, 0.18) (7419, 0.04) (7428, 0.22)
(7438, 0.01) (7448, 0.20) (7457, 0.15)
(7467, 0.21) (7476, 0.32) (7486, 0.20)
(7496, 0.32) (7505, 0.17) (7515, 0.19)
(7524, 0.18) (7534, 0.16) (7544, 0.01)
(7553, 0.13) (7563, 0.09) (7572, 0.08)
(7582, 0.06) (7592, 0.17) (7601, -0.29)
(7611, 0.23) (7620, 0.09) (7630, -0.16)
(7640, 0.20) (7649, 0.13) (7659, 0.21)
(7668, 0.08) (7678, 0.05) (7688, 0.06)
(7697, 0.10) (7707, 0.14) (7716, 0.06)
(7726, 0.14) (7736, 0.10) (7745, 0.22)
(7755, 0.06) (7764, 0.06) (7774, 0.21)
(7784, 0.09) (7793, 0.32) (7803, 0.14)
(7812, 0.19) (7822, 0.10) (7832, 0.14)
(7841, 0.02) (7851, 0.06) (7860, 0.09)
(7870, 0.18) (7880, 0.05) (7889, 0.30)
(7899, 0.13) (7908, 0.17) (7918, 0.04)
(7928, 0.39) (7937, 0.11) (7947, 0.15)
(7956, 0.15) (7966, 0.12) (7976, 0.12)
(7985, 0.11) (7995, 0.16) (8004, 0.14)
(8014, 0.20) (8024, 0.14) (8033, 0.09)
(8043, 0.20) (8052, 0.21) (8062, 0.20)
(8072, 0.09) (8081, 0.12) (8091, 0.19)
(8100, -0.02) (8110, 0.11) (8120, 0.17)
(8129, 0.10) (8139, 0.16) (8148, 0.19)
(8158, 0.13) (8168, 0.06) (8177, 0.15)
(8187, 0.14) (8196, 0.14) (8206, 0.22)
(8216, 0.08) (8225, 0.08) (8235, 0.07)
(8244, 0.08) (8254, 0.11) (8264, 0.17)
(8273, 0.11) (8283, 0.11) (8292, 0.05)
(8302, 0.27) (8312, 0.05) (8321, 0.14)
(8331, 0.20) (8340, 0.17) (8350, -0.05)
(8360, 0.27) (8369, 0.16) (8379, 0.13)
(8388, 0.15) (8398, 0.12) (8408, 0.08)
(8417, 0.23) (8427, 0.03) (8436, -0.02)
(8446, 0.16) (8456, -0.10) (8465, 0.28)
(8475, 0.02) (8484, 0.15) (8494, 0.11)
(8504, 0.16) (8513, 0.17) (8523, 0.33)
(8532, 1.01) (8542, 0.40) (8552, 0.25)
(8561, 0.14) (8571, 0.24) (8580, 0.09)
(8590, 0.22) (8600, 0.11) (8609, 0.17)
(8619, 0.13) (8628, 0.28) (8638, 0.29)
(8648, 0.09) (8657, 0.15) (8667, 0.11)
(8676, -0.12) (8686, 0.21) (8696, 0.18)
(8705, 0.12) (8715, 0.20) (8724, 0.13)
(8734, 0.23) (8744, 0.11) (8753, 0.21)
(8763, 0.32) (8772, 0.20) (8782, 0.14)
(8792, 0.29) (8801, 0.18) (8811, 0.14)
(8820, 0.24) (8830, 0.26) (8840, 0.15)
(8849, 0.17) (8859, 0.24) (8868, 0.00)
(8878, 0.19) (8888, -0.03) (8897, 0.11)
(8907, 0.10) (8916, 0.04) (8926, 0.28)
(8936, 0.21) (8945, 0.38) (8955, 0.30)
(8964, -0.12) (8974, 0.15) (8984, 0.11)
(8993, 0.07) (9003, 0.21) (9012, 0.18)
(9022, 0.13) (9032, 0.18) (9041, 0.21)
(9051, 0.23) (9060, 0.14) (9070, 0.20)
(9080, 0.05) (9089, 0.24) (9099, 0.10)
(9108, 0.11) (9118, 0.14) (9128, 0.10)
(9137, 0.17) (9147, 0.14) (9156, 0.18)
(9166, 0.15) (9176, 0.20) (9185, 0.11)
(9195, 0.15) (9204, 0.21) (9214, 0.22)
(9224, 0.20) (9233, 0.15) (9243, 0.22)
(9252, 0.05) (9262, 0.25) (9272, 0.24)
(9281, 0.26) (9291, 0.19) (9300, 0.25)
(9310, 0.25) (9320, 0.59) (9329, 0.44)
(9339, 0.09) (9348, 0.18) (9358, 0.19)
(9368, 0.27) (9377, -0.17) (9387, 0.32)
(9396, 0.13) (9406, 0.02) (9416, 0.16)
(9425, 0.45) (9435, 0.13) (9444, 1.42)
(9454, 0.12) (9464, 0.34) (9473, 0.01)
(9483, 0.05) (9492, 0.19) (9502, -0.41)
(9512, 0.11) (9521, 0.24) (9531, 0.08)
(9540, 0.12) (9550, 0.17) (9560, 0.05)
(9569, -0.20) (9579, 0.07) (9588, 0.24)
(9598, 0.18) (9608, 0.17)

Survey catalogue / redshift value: 1.29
